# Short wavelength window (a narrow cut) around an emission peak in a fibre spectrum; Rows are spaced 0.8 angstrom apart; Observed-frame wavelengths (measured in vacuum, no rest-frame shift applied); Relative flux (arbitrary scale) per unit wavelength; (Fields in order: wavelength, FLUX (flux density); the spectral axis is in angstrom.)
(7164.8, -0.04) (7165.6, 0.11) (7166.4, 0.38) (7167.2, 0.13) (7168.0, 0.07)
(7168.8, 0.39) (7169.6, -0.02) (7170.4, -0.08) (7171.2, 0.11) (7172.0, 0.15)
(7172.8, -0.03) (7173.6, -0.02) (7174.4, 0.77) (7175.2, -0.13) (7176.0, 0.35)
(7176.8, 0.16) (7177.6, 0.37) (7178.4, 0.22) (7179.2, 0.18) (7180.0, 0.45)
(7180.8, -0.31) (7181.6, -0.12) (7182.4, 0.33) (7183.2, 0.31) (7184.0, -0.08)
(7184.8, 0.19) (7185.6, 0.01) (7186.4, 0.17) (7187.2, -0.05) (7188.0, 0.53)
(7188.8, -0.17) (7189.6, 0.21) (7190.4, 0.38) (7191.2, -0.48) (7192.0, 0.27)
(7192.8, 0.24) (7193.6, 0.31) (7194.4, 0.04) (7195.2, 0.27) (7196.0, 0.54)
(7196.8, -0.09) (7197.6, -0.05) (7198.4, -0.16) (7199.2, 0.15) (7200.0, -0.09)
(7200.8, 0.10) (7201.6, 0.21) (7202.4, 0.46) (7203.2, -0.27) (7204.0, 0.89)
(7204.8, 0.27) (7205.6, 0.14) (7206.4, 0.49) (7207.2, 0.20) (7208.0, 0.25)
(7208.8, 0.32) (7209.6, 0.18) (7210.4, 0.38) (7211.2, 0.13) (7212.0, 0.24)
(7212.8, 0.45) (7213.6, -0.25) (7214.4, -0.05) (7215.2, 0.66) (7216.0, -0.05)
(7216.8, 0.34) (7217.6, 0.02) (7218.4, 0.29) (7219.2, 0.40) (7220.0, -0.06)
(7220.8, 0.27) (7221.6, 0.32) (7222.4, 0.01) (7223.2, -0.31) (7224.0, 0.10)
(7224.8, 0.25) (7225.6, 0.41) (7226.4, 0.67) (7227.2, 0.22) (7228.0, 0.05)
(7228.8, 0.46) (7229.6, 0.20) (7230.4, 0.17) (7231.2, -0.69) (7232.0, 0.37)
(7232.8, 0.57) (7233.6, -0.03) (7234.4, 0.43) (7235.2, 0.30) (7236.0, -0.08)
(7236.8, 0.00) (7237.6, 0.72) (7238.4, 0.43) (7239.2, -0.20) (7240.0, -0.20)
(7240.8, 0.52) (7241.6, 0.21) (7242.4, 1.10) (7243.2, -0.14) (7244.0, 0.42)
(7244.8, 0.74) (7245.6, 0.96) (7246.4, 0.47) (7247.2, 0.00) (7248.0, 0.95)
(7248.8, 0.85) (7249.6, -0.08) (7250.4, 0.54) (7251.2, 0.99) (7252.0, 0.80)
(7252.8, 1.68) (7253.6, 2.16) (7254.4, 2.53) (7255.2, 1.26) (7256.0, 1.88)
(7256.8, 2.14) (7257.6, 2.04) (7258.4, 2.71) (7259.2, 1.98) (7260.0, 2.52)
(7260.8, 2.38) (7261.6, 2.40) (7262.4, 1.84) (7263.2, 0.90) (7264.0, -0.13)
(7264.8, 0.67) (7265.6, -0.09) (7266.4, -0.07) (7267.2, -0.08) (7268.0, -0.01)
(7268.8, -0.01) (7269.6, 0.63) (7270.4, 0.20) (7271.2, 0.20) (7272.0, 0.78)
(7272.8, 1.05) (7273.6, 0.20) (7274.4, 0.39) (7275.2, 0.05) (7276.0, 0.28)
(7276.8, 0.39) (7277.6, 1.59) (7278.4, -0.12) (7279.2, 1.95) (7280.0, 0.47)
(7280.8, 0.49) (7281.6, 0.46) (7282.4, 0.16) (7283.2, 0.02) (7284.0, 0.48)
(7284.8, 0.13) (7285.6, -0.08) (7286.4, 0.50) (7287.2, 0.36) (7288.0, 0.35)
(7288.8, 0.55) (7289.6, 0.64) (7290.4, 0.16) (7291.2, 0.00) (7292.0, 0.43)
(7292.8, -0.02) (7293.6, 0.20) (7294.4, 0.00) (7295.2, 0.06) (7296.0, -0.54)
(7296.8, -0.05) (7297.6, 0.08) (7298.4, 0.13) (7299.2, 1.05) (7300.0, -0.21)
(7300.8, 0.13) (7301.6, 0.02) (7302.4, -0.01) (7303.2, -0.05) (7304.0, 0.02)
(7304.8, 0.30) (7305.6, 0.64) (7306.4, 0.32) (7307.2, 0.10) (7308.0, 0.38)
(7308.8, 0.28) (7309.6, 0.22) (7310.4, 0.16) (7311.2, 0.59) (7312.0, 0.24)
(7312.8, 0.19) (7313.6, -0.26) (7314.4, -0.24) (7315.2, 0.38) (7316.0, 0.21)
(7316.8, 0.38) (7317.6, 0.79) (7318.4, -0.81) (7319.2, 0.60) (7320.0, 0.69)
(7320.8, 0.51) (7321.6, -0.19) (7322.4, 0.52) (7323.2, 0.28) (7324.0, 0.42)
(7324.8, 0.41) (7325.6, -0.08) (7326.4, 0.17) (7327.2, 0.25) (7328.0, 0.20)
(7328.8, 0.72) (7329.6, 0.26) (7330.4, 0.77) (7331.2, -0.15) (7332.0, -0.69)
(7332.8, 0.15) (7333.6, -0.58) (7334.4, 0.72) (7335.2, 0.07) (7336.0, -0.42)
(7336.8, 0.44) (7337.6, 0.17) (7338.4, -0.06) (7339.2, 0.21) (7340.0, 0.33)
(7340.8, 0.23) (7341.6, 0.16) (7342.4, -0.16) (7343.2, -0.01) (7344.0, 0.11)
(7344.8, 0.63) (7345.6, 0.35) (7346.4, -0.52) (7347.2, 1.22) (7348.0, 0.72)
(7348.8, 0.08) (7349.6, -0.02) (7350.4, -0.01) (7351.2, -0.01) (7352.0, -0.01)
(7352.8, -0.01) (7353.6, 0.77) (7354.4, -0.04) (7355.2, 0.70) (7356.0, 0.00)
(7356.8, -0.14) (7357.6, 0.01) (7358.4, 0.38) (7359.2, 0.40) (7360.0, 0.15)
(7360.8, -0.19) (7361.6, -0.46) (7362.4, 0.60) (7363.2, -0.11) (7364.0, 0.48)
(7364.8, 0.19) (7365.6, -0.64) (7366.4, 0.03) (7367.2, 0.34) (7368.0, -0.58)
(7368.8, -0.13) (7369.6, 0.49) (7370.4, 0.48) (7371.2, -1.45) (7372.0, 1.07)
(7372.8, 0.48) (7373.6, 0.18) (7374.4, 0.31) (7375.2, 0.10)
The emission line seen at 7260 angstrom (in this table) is [O II]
